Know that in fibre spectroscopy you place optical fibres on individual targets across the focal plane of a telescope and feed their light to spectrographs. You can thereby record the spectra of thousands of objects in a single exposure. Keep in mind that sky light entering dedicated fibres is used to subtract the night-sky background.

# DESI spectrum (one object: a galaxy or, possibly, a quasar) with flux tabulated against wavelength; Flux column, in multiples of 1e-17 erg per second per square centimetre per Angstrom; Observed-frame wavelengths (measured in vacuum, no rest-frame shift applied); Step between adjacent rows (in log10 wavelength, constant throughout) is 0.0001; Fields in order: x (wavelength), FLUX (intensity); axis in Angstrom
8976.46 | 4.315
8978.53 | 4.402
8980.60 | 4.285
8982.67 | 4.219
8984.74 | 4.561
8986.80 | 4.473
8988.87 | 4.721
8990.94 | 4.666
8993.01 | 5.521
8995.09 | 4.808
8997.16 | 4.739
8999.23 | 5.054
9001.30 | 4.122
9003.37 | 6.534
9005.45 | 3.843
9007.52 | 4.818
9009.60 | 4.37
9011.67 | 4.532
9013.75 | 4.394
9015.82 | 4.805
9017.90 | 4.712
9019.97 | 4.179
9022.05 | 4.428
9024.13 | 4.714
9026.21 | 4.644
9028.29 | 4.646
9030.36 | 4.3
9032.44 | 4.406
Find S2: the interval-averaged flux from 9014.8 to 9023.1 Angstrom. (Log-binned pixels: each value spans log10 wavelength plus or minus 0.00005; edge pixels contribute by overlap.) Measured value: 4.53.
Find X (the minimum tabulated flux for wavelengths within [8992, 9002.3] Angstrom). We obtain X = 4.122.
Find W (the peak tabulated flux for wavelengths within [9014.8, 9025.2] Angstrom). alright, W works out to 4.805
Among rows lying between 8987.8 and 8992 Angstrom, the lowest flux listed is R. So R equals 4.666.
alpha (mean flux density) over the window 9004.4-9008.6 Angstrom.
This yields 4.33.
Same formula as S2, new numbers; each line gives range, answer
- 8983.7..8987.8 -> 4.53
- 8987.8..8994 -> 4.96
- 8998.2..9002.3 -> 4.59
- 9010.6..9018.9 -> 4.61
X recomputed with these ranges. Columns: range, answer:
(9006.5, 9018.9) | 4.37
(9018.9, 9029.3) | 4.179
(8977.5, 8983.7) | 4.219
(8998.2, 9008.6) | 3.843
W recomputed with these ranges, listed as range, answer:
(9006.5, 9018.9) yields 4.818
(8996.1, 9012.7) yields 6.534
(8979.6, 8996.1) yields 5.521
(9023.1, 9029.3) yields 4.714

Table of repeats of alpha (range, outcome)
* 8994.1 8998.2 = 4.78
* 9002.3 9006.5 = 5.18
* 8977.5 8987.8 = 4.39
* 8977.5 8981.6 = 4.34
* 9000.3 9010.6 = 4.74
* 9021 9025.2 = 4.56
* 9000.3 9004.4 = 5.34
